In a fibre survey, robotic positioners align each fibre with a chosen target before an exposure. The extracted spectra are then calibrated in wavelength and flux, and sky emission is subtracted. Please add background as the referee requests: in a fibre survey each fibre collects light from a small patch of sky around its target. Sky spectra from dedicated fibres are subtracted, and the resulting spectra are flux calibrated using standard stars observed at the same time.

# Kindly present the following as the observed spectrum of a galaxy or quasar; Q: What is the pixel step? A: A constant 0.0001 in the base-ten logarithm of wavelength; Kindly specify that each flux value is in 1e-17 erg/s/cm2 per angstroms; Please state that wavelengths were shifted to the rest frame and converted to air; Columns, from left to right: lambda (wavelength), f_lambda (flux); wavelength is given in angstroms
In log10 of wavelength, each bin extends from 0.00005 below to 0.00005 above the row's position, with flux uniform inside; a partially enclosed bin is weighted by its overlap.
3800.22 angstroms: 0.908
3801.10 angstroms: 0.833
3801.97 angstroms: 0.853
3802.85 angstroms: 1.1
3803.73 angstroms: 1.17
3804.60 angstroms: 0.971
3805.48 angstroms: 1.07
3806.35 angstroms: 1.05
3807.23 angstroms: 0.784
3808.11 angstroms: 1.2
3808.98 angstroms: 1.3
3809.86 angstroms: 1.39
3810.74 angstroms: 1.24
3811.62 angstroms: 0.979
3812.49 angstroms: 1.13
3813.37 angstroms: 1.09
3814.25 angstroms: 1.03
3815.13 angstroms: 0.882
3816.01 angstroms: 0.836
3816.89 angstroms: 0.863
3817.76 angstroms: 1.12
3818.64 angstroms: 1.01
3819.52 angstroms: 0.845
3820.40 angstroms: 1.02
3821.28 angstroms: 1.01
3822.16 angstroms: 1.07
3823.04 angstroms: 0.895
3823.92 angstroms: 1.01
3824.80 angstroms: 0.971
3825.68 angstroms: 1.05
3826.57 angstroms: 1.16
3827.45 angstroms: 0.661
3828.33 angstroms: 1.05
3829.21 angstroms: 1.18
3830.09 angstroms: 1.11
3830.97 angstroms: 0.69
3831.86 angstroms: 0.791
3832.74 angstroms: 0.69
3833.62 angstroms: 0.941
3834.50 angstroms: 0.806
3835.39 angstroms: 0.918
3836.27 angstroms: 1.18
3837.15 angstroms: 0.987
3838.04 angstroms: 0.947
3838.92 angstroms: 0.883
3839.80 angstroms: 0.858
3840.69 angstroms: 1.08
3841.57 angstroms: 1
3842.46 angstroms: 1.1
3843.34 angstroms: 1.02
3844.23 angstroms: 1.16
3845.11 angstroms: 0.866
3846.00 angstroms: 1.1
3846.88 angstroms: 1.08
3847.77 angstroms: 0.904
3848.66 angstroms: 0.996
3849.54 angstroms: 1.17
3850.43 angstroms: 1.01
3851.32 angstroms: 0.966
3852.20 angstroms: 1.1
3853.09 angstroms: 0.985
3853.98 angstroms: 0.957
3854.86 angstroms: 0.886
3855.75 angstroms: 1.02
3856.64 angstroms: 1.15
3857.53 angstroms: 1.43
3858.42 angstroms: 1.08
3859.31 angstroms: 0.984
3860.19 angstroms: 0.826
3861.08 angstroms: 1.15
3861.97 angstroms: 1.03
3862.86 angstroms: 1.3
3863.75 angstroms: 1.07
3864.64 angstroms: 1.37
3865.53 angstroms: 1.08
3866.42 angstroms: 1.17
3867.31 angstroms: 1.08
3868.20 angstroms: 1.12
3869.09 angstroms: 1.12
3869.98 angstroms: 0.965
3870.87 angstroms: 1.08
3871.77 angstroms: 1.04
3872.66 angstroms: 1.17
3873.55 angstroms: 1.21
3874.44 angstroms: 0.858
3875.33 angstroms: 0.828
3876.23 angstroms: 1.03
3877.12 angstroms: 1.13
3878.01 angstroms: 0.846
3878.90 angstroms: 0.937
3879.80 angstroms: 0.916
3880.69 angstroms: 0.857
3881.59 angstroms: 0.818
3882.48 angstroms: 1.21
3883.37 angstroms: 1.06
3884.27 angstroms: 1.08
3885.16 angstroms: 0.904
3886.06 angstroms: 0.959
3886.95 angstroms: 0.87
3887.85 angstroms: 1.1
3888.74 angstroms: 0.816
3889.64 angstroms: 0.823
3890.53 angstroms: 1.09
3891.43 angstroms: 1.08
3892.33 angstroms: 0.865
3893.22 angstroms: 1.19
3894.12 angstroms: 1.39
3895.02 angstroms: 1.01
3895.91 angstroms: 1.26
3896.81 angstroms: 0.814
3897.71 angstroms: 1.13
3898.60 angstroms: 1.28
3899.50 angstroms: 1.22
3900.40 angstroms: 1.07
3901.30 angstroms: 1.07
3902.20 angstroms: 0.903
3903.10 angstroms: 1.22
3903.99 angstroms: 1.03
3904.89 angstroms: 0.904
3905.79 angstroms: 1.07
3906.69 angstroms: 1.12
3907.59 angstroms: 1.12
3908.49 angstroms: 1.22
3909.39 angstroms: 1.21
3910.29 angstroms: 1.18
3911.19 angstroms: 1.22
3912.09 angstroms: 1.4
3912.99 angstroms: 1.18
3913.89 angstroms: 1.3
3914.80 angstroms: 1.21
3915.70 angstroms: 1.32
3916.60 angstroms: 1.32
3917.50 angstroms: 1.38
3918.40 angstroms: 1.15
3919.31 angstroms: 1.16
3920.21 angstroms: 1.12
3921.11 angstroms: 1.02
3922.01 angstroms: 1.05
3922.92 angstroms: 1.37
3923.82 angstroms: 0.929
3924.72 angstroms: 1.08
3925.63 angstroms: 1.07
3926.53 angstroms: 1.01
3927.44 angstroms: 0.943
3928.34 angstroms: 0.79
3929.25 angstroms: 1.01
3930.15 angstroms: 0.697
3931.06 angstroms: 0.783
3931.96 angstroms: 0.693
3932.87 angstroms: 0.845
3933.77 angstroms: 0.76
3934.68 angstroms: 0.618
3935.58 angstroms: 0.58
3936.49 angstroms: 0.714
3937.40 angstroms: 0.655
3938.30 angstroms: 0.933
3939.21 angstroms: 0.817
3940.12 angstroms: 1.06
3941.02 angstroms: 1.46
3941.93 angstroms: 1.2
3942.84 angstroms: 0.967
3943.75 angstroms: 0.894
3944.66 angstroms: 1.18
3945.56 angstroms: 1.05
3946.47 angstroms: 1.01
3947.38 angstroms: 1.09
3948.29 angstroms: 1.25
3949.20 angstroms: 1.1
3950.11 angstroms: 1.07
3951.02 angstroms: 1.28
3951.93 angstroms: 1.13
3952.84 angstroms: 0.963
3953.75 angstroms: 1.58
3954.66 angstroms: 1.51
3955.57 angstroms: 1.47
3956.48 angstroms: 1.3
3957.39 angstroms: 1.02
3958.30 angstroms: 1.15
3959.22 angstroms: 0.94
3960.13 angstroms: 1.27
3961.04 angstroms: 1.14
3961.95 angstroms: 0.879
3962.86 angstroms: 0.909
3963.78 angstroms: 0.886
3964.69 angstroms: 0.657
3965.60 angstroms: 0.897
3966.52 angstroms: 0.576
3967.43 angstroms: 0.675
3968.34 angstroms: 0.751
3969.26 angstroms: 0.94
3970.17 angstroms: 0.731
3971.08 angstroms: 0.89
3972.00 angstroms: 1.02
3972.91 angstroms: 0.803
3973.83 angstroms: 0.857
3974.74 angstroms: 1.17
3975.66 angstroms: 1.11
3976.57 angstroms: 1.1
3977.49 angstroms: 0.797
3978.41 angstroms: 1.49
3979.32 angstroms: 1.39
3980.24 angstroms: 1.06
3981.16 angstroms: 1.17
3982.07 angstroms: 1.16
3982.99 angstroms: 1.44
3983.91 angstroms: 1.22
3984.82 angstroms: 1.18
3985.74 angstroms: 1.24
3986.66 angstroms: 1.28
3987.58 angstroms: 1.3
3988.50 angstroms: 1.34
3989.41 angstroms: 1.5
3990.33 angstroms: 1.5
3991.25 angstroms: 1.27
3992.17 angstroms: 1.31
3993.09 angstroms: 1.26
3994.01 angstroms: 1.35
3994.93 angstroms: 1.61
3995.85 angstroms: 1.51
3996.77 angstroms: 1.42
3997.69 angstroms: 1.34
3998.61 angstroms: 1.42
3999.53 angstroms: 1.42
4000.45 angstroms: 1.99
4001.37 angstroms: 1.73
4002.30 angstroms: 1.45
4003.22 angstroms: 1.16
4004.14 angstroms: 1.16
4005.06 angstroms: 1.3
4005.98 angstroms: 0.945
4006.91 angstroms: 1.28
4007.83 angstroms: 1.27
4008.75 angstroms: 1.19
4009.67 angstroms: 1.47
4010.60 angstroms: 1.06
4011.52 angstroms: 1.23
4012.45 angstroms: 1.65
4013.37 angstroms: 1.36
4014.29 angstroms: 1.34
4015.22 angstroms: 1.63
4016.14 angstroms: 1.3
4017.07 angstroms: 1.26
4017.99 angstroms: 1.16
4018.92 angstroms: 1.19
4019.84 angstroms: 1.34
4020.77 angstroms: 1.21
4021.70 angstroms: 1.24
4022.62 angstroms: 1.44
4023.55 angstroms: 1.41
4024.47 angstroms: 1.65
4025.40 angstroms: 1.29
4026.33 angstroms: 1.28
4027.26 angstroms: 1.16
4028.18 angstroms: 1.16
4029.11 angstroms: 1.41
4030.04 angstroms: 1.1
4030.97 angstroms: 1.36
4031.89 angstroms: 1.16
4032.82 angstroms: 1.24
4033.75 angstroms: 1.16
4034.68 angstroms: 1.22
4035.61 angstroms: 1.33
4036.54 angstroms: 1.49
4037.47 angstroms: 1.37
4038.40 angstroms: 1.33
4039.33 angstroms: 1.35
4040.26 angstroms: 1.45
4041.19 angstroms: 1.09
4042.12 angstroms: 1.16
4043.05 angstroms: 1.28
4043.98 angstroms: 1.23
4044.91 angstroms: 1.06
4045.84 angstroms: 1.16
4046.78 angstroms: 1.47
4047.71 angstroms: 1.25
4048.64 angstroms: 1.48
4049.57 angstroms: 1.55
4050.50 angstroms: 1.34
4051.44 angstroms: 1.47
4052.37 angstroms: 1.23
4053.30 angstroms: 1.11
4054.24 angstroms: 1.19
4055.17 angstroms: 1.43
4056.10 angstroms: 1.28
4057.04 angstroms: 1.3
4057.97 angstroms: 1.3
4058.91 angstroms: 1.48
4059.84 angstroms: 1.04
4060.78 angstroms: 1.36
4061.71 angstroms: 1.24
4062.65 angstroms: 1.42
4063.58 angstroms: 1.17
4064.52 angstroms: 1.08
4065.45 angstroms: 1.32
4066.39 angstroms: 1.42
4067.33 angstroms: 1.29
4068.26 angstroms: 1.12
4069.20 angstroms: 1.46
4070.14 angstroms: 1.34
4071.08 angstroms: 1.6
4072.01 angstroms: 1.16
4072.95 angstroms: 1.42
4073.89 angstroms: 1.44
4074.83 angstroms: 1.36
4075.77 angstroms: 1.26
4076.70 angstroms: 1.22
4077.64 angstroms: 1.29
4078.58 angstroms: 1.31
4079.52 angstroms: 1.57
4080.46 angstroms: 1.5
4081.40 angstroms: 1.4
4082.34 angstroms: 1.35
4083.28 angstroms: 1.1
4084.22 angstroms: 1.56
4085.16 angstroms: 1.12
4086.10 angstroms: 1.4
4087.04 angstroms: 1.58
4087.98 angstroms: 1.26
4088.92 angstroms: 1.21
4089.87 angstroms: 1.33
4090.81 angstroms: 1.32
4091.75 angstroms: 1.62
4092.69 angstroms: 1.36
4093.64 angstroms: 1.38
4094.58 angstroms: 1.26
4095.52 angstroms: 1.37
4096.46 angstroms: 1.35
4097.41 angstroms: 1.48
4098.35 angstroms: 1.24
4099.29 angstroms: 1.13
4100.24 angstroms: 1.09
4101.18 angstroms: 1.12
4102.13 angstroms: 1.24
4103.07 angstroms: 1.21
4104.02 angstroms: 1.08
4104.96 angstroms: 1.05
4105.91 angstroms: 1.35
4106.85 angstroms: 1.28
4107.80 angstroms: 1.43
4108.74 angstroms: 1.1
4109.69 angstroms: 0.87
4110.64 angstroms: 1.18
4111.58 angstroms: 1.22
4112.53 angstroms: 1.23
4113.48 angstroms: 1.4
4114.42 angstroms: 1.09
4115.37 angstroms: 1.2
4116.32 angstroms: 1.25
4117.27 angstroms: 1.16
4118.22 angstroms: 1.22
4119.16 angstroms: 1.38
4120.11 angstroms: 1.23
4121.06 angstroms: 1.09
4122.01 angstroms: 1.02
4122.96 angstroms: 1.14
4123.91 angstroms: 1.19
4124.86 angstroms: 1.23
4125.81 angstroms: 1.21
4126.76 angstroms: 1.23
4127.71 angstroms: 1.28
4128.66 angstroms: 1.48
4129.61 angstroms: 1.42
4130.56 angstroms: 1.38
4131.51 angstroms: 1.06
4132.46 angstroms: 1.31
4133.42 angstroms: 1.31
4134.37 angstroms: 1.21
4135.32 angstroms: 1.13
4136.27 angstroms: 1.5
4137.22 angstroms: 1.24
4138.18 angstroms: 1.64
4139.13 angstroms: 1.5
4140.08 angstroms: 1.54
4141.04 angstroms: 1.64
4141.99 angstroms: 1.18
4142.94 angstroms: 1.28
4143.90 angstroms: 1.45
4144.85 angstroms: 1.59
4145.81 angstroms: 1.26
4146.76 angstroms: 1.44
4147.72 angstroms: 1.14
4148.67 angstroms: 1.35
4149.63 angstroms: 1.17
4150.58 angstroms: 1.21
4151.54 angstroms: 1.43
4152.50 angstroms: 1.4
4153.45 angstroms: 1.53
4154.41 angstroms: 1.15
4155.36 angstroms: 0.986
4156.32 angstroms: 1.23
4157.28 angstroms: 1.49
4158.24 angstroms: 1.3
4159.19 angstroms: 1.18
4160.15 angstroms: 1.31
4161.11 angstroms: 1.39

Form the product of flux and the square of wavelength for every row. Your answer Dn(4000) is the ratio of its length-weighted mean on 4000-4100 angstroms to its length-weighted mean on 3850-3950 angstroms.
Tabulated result 1.4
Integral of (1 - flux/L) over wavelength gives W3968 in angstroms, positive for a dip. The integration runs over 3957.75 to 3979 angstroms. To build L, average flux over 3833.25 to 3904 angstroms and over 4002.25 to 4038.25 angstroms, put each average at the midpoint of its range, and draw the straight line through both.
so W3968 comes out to 4.6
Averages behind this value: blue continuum 1.04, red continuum 1.29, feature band 0.944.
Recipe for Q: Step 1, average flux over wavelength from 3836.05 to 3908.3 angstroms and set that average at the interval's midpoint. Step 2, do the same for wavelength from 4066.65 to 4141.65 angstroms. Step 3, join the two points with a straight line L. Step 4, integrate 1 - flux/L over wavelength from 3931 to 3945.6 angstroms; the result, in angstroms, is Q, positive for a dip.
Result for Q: 2.92 angstroms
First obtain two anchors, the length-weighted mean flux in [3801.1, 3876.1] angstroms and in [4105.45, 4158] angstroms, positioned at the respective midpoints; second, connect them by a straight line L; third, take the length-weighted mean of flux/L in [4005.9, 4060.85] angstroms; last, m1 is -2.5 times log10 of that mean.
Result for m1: -0.09 mag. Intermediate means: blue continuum 1.03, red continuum 1.28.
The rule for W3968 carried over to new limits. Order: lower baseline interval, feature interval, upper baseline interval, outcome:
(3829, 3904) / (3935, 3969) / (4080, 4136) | 2.63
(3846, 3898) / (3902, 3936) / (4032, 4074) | 1.64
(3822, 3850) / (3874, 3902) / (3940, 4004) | 1.03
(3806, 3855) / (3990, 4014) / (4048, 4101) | -2.72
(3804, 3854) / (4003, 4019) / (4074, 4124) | -1.31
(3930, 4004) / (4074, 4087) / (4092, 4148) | -1.25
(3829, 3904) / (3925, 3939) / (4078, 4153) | 3.67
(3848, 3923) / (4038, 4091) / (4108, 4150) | -3.88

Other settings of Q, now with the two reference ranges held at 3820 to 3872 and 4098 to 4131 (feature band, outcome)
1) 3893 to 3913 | -1.42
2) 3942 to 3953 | 0.05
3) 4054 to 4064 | -1.04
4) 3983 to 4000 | -3.58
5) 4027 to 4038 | -1.06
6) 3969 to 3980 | 0.85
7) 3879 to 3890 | 1.03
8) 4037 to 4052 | -1.96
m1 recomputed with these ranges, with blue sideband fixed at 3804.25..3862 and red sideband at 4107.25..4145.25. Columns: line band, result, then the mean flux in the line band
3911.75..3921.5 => -0.14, 1.23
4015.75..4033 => -0.08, 1.28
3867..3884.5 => 0.04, 1.02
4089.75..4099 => -0.10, 1.37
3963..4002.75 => -0.04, 1.19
